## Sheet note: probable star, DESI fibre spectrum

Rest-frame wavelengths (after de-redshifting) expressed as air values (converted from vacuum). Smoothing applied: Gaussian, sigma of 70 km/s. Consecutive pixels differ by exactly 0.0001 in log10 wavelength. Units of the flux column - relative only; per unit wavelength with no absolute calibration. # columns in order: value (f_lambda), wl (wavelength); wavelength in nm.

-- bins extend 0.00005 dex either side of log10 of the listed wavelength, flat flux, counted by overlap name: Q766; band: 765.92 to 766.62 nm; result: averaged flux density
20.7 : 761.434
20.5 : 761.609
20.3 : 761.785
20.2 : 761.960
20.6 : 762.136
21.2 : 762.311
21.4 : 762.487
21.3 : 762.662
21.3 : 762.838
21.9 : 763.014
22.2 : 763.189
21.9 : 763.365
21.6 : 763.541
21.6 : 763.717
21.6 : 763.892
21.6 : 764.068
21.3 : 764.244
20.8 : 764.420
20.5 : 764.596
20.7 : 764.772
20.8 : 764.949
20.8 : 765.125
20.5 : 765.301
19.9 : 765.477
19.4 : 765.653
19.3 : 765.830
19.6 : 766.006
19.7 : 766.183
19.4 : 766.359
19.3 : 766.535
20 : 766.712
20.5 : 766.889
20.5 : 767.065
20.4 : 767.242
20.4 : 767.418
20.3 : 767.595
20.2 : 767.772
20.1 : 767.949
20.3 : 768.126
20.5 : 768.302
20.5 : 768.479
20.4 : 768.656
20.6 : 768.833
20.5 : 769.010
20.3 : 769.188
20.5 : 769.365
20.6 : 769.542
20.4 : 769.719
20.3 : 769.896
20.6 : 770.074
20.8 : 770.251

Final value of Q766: 19.5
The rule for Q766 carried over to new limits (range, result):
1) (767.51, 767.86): 20.2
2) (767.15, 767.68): 20.4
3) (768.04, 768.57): 20.5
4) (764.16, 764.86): 20.8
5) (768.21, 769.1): 20.5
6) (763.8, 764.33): 21.5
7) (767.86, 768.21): 20.2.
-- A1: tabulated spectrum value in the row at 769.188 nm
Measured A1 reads 20.3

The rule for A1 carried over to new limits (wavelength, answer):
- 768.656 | 20.4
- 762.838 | 21.3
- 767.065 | 20.5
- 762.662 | 21.3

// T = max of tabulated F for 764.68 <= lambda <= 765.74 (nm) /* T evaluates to 20.8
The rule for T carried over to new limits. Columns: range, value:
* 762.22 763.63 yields 22.2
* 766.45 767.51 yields 20.5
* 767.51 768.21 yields 20.3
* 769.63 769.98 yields 20.4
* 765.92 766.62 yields 19.7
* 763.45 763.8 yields 21.6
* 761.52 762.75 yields 21.4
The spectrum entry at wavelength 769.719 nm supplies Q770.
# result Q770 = 20.4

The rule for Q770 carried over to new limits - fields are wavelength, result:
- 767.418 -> 20.4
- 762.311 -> 21.2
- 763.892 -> 21.6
